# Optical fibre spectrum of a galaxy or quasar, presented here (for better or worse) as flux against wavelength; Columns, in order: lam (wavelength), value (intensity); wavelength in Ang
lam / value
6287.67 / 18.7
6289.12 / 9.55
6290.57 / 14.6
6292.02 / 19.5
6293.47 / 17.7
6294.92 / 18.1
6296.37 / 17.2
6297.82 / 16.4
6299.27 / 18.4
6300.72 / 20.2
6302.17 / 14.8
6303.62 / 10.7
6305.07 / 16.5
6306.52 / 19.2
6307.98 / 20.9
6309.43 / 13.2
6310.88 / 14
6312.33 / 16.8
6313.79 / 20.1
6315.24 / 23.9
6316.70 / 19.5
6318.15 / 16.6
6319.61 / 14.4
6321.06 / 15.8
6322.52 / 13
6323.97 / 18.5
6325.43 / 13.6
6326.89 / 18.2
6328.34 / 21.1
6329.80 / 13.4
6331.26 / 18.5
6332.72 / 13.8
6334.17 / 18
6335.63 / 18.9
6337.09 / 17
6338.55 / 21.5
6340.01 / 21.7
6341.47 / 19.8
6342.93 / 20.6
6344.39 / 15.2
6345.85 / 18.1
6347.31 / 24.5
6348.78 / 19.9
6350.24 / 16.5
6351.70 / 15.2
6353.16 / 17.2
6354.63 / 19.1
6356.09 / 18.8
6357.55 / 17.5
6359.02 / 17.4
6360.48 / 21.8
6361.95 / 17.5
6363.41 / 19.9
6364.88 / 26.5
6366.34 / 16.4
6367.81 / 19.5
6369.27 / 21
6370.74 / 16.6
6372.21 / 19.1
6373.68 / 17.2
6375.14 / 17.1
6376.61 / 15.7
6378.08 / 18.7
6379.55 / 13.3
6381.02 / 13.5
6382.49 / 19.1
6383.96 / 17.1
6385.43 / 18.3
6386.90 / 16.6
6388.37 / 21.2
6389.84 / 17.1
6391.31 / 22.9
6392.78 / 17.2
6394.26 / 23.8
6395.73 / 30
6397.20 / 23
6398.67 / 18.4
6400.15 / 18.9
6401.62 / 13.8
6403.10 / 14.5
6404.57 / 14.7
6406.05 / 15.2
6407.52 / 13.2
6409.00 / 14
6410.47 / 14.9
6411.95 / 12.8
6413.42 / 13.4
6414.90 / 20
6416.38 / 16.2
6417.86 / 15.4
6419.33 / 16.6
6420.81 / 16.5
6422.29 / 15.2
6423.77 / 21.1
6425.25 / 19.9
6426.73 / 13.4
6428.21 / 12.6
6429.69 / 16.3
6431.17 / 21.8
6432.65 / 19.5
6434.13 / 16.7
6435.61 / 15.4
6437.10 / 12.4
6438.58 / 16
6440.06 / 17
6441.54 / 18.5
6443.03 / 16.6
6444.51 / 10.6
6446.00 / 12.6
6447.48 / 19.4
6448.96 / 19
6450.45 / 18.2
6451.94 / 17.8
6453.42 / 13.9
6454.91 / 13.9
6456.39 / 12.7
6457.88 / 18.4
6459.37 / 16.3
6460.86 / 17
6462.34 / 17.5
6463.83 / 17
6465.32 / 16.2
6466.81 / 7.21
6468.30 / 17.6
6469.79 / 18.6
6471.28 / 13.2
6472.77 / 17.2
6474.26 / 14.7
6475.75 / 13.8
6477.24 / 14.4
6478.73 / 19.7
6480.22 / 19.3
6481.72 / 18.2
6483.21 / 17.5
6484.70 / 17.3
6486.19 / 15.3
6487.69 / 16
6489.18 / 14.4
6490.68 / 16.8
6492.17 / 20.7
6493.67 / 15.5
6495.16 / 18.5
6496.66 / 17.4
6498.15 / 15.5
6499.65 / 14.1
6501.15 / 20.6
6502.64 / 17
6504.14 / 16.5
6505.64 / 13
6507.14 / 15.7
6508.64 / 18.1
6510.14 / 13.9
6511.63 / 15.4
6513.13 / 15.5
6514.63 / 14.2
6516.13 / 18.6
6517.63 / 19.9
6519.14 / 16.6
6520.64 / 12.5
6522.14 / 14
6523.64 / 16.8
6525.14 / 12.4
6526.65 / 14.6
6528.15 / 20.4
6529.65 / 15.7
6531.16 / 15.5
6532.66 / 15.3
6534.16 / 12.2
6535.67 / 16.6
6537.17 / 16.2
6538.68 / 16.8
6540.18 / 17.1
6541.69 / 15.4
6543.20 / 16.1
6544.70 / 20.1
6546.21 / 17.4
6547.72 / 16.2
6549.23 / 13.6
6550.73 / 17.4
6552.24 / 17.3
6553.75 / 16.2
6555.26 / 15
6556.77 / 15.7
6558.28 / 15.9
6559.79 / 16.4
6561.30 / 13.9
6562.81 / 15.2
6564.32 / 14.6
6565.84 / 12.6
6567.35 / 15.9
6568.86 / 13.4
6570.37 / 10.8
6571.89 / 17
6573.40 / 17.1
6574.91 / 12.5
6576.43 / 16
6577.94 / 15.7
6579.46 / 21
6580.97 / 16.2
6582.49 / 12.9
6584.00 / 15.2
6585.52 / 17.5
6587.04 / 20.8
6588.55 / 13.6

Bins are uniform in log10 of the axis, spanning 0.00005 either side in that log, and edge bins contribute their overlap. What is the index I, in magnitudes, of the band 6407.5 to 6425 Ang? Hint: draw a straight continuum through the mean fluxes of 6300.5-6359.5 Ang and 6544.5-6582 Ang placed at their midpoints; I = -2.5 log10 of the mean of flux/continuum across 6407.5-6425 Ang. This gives 0.06 mag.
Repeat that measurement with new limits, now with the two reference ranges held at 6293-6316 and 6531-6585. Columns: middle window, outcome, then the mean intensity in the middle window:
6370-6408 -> -0.07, 18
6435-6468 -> 0.05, 15.6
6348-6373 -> -0.11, 18.8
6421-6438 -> -0.01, 16.7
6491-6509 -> -0.05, 16.9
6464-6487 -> 0.01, 16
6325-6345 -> -0.05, 18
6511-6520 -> -0.05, 16.7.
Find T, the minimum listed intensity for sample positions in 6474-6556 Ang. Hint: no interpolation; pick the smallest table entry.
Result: 12.2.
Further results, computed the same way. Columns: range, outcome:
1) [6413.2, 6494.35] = 7.21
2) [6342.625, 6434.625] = 12.6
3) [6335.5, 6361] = 15.2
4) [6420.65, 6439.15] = 12.4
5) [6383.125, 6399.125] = 16.6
